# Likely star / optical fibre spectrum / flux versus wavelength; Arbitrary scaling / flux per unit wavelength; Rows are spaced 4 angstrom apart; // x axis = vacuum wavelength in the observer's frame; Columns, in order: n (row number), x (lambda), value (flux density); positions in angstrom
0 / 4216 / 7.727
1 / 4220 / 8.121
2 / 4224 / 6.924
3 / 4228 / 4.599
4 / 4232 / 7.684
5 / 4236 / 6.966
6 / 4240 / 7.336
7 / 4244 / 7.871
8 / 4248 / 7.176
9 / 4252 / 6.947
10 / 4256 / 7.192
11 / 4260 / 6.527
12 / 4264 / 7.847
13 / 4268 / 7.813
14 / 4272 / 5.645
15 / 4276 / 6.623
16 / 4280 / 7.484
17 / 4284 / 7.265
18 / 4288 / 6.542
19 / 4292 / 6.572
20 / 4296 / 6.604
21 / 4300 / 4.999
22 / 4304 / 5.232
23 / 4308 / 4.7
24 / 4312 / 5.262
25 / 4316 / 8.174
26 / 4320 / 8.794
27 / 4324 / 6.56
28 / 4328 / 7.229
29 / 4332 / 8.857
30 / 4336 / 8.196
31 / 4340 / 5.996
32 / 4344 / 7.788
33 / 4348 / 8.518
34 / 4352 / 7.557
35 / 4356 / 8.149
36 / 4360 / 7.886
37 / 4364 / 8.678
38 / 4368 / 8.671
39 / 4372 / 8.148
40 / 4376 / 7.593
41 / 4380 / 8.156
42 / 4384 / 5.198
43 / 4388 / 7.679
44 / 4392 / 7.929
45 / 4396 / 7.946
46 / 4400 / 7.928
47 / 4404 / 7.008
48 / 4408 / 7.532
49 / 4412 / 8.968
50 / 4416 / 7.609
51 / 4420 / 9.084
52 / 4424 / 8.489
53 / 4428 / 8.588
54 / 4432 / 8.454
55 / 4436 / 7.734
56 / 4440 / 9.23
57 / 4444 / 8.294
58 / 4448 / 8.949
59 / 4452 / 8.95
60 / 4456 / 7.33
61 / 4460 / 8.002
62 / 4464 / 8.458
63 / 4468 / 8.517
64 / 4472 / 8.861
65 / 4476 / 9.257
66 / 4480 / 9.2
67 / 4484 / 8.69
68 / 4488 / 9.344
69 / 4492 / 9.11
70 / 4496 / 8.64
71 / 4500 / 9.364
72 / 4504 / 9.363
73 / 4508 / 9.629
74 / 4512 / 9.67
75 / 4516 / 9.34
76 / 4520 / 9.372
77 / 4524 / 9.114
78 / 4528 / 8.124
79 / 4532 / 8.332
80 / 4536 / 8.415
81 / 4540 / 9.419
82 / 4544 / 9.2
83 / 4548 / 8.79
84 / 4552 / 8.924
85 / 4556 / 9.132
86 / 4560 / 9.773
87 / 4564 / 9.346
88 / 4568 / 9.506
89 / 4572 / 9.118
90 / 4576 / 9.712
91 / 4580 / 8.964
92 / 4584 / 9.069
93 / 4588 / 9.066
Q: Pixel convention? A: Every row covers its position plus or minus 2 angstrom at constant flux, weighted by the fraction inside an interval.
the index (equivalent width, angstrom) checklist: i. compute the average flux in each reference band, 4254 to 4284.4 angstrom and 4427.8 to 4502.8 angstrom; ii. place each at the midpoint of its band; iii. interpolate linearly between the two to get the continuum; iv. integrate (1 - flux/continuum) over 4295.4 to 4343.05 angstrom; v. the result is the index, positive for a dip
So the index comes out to 4.65 angstrom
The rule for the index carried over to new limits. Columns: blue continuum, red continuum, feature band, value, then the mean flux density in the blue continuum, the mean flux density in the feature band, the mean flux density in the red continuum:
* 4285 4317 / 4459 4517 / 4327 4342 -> -2.5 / 5.98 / 7.59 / 9.04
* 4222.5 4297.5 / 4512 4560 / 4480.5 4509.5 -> -1.6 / 6.93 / 9.16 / 8.99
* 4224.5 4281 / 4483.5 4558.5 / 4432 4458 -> 0.2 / 6.97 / 8.42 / 9.06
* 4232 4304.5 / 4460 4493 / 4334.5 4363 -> -0.4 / 6.87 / 7.75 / 8.87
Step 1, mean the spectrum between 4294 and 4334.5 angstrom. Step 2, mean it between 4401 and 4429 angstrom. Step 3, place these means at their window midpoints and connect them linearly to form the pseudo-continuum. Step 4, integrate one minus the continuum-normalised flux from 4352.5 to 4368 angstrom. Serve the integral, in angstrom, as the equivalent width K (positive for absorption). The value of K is -1.9 angstrom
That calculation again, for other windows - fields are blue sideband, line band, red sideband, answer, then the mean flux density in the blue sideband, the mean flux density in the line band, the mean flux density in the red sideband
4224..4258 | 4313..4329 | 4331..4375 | 0.3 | 6.97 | 7.57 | 8.01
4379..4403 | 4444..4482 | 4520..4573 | -2.0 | 7.42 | 8.6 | 9.03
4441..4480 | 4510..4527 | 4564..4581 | -0.6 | 8.57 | 9.3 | 9.35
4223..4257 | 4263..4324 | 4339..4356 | 5.7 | 6.96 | 6.61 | 7.63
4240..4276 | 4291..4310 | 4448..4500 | 4.7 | 7.11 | 5.57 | 8.73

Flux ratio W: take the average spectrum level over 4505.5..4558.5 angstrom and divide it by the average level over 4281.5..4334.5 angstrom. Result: 1.35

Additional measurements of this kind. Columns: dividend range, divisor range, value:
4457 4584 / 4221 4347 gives 1.31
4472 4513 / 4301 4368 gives 1.25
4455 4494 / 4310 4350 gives 1.16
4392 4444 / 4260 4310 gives 1.27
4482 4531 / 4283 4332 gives 1.39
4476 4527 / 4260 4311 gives 1.43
